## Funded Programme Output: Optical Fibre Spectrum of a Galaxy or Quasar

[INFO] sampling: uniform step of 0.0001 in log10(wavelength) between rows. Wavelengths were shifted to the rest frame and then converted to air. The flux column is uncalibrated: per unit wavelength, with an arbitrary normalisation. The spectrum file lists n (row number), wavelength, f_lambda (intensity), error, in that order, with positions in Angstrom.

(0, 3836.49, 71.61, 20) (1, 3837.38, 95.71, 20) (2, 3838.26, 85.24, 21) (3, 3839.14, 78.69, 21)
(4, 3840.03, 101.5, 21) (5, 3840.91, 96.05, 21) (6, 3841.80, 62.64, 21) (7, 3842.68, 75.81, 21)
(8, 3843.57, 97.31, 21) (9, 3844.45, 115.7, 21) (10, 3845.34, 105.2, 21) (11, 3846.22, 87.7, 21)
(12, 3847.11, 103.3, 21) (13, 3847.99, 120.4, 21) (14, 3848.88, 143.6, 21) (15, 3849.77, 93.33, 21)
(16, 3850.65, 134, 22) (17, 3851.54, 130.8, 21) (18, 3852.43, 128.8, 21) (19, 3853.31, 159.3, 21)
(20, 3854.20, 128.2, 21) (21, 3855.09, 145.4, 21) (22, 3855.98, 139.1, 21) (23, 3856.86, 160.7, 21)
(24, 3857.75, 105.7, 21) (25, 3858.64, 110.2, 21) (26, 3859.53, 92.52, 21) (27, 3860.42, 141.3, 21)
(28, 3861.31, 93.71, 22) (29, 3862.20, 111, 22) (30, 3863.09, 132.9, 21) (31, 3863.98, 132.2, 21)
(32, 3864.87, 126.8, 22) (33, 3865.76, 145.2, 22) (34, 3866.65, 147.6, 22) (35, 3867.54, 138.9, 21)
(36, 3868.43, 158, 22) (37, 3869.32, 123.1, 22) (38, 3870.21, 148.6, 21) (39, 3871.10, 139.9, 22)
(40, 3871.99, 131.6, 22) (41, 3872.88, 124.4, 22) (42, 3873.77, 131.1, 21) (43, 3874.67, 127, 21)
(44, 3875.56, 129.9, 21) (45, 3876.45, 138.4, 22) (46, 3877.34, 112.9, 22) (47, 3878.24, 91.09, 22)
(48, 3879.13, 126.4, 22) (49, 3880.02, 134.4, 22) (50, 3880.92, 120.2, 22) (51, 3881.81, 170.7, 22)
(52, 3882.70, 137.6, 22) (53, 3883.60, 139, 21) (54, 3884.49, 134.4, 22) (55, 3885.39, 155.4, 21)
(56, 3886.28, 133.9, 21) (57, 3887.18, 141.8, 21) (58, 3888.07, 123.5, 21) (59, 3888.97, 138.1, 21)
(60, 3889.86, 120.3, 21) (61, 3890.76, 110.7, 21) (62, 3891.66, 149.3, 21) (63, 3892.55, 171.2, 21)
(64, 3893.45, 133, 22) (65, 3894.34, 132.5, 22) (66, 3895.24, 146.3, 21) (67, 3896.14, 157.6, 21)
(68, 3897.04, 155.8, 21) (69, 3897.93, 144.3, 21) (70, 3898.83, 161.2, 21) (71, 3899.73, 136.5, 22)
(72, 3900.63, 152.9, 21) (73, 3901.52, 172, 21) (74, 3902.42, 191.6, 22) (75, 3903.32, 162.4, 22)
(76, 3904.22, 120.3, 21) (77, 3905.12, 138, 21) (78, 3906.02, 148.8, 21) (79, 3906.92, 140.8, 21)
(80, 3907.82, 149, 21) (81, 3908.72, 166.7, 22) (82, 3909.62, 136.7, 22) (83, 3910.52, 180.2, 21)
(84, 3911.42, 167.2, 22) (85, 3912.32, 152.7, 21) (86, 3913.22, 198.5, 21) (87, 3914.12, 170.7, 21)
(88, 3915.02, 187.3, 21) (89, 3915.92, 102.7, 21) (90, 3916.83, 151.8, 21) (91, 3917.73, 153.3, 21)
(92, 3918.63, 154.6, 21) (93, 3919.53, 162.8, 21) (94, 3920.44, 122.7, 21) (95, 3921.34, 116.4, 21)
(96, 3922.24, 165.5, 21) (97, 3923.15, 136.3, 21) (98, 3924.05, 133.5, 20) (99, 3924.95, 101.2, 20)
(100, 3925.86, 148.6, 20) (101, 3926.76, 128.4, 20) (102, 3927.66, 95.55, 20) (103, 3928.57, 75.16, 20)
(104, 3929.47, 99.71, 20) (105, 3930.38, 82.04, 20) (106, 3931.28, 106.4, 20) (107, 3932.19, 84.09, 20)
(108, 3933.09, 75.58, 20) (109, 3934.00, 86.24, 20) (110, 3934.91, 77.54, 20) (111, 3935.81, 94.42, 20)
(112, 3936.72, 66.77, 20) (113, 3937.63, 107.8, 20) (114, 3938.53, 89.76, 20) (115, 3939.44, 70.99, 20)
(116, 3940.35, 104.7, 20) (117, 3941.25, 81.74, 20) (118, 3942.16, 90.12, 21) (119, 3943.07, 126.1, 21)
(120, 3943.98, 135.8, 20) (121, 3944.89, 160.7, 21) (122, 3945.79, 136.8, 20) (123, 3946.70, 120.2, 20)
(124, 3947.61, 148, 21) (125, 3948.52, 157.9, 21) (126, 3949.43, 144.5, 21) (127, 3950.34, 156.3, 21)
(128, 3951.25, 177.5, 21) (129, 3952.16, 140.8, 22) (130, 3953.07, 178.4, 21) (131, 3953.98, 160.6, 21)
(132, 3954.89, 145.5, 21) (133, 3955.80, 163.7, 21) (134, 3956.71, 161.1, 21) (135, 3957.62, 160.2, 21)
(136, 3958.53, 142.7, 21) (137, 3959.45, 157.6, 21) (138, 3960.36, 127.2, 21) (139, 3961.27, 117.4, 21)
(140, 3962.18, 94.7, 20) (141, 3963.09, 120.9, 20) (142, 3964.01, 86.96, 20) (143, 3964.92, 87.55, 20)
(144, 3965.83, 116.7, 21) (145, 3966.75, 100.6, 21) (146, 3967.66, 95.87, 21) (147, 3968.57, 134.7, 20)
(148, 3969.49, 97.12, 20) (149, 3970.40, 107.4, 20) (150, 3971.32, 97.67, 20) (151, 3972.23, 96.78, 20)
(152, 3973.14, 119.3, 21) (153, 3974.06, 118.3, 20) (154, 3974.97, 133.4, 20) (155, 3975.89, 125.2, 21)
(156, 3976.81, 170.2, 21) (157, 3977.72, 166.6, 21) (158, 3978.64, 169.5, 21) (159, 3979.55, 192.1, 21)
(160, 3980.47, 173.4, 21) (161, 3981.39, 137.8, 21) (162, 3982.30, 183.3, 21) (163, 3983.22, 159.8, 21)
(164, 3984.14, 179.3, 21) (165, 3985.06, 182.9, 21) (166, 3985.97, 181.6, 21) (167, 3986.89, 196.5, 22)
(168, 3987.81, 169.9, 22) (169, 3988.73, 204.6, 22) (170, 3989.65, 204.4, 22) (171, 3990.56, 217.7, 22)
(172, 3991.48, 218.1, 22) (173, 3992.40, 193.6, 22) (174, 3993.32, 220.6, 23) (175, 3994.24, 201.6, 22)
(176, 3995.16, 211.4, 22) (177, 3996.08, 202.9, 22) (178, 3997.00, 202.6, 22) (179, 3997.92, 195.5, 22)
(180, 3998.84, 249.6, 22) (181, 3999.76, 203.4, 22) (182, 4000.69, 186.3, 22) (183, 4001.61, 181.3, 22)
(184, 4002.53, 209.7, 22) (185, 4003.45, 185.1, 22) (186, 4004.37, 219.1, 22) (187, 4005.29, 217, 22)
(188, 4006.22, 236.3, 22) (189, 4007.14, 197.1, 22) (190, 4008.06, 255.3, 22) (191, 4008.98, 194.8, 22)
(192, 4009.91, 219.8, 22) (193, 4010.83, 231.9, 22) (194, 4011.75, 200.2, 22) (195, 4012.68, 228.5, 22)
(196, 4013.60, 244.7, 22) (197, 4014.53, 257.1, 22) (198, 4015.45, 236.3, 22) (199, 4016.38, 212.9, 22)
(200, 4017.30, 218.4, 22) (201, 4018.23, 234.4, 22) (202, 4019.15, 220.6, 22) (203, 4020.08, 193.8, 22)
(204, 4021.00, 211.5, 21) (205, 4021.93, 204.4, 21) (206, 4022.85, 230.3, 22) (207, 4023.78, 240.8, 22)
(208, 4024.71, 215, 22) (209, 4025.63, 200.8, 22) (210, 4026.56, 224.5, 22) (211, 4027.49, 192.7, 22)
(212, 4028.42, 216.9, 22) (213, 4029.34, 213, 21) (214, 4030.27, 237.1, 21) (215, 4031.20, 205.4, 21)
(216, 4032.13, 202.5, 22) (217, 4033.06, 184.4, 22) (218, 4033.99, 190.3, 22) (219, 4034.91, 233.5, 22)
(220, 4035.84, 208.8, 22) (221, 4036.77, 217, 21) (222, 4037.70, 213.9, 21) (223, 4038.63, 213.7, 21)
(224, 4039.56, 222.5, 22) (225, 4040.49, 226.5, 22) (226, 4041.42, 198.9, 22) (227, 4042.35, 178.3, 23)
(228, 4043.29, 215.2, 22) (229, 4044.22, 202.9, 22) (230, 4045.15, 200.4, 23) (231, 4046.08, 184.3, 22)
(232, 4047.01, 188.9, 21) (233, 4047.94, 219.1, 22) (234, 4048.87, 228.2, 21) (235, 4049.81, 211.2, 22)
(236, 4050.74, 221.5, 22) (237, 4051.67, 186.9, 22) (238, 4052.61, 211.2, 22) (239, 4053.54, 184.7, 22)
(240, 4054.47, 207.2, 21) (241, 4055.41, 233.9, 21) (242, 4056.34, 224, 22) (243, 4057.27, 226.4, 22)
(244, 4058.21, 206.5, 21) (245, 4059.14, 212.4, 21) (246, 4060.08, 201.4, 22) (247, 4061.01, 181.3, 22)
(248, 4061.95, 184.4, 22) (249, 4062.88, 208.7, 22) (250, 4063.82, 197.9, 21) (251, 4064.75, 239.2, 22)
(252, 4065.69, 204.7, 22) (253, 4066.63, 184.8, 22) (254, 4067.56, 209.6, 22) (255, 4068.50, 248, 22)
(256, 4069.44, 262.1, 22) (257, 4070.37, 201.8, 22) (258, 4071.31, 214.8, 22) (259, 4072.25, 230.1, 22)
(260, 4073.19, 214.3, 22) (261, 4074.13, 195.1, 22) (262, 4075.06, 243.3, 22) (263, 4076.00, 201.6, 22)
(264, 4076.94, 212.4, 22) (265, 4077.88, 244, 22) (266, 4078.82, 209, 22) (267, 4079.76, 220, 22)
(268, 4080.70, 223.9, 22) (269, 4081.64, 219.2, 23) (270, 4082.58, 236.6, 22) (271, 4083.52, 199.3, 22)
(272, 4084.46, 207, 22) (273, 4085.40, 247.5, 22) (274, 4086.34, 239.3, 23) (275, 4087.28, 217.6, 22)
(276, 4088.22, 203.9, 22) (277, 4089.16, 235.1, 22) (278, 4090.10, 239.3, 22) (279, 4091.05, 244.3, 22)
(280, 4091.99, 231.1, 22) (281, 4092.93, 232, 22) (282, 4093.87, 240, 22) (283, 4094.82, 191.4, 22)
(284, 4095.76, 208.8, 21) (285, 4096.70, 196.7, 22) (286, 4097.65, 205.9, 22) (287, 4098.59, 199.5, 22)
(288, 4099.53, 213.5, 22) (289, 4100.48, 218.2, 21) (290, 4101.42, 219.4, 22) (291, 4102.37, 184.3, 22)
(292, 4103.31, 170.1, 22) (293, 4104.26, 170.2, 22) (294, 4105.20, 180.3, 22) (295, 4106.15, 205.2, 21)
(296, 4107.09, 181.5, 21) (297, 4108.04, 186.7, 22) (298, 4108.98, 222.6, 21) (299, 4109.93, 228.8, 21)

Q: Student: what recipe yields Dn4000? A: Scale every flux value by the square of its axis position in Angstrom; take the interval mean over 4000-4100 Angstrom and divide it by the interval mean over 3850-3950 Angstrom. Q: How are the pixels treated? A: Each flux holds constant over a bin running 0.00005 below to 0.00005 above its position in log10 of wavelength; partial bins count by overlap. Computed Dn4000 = 1.8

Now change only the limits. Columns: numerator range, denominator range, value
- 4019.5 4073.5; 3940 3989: 1.56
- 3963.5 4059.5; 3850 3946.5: 1.56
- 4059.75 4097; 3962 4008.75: 1.35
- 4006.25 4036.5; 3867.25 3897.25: 1.72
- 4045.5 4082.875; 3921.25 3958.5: 1.86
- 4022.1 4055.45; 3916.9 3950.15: 1.91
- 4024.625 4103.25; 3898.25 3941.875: 1.78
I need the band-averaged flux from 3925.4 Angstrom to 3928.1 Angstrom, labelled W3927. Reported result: 124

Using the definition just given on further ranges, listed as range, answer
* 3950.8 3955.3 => 161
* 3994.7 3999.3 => 212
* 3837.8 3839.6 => 82.3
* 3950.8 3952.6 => 159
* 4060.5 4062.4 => 183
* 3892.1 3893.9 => 153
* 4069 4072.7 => 227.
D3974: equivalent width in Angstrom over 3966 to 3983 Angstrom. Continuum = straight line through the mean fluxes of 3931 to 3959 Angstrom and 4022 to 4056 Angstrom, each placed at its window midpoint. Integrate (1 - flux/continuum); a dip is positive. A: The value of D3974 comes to 2.0 Angstrom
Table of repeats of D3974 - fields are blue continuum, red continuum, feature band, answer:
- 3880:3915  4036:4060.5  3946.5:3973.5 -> 6.7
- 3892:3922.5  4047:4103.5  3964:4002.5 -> 3.6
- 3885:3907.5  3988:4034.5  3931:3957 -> 7.8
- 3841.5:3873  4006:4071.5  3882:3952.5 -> 8.4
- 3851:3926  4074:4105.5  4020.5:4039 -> -1.9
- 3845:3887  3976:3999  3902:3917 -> -0.6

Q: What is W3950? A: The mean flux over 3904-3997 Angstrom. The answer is 141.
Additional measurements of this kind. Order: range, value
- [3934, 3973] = 122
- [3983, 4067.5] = 209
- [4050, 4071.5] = 211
